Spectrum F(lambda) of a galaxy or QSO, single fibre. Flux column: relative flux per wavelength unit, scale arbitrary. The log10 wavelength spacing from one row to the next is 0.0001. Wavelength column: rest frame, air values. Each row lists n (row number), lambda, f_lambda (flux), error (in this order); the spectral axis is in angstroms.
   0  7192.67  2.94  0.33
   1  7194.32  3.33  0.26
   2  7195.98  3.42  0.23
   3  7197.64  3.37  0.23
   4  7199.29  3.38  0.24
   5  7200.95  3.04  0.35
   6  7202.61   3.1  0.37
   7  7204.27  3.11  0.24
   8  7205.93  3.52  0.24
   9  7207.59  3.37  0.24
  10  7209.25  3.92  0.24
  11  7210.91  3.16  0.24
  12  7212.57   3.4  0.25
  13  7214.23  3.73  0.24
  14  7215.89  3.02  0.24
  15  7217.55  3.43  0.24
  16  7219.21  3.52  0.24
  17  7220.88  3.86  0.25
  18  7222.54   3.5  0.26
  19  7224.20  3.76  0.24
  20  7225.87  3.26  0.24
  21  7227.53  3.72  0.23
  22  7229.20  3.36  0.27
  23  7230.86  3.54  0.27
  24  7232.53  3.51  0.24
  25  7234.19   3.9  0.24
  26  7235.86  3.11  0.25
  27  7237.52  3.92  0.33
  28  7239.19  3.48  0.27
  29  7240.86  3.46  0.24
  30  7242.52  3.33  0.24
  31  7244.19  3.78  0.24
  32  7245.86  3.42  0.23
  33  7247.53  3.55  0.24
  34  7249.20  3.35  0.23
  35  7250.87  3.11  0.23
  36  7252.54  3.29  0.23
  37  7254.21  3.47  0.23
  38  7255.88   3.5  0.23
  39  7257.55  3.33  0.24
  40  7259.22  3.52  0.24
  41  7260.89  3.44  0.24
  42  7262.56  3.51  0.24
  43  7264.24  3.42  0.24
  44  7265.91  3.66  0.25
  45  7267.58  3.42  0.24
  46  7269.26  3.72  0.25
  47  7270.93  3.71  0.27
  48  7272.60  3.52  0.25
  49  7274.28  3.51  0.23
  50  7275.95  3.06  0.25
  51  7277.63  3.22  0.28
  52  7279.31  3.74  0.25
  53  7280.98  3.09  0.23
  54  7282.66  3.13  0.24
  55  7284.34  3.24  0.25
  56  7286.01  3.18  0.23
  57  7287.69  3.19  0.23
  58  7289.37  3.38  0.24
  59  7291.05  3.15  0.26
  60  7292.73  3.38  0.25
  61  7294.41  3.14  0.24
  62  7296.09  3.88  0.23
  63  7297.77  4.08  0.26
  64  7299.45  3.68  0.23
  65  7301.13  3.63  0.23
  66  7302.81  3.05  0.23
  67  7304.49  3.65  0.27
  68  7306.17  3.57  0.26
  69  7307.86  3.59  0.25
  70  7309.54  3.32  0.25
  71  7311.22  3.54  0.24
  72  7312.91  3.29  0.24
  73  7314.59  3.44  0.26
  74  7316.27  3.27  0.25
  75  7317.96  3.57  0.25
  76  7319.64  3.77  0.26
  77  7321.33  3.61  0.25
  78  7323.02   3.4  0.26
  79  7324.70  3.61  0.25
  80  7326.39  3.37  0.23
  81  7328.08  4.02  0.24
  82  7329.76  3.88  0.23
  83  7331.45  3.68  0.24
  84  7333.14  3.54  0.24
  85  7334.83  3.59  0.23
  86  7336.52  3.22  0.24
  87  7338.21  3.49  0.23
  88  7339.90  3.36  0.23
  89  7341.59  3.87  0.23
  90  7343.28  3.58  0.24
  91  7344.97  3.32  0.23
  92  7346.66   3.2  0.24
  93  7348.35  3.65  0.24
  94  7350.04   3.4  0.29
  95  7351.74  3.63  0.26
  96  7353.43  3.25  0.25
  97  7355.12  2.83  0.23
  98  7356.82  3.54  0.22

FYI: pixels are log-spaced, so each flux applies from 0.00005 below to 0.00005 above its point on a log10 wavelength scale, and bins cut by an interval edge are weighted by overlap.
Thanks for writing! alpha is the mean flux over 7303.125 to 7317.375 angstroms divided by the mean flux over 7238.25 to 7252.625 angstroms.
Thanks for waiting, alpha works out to 1.01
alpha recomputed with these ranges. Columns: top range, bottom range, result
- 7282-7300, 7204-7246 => 0.97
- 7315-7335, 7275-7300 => 1.07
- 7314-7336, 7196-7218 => 1.07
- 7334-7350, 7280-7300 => 1.03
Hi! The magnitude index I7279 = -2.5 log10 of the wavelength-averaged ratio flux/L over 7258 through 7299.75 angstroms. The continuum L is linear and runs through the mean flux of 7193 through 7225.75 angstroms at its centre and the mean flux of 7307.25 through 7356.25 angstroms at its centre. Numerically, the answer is 0.01 mag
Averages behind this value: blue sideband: 3.41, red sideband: 3.49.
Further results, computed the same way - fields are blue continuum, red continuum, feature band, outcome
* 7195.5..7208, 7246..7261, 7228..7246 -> -0.06 mag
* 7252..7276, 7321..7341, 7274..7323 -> 0.03 mag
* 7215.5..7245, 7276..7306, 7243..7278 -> 0.00 mag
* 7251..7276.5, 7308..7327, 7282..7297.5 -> 0.05 mag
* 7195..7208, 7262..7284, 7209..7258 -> -0.04 mag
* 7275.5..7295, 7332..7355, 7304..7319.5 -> -0.05 mag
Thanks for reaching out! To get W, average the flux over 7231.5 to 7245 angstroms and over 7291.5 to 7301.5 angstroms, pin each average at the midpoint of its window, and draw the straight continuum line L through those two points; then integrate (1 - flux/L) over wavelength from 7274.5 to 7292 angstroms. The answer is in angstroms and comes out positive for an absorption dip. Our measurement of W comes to 1.7 angstroms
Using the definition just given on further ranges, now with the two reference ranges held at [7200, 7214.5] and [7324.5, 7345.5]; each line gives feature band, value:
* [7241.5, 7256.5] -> 0.04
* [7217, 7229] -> -0.66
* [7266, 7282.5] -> 0.16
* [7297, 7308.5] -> -0.26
